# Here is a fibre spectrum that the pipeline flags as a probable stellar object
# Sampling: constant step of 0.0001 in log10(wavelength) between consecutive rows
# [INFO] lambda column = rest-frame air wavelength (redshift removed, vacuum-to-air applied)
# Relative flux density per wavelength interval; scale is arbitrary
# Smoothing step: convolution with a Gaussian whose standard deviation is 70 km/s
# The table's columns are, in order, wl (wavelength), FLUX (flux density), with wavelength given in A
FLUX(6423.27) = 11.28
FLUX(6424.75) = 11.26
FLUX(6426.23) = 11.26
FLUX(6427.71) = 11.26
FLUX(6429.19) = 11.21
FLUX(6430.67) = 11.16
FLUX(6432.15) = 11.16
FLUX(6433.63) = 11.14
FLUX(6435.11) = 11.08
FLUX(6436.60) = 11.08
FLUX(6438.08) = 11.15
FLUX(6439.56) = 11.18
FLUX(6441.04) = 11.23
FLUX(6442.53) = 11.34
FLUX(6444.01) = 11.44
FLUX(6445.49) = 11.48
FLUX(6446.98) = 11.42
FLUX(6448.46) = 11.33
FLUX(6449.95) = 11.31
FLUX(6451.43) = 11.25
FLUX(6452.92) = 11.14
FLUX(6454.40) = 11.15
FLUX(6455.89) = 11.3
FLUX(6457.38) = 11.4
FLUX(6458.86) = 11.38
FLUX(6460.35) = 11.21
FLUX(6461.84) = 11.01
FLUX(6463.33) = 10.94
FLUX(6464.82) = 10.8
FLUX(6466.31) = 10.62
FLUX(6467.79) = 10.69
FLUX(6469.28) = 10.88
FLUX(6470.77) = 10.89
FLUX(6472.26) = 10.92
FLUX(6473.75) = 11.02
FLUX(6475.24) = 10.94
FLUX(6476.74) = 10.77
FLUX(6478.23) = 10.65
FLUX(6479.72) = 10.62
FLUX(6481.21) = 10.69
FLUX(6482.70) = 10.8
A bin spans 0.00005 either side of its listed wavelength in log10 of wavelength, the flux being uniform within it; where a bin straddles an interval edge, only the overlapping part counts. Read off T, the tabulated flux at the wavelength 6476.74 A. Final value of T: 10.77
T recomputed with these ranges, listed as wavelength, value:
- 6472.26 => 10.92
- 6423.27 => 11.28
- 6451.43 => 11.25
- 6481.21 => 10.69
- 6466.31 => 10.62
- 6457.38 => 11.4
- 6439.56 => 11.18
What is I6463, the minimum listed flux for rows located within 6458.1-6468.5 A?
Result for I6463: 10.62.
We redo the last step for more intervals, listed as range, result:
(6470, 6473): 10.89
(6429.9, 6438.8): 11.08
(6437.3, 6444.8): 11.15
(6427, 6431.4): 11.16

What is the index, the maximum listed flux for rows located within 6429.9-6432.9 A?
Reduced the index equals 11.16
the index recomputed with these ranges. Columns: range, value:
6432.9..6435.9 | 11.14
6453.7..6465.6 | 11.4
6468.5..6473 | 10.92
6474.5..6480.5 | 10.94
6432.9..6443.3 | 11.34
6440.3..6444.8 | 11.44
